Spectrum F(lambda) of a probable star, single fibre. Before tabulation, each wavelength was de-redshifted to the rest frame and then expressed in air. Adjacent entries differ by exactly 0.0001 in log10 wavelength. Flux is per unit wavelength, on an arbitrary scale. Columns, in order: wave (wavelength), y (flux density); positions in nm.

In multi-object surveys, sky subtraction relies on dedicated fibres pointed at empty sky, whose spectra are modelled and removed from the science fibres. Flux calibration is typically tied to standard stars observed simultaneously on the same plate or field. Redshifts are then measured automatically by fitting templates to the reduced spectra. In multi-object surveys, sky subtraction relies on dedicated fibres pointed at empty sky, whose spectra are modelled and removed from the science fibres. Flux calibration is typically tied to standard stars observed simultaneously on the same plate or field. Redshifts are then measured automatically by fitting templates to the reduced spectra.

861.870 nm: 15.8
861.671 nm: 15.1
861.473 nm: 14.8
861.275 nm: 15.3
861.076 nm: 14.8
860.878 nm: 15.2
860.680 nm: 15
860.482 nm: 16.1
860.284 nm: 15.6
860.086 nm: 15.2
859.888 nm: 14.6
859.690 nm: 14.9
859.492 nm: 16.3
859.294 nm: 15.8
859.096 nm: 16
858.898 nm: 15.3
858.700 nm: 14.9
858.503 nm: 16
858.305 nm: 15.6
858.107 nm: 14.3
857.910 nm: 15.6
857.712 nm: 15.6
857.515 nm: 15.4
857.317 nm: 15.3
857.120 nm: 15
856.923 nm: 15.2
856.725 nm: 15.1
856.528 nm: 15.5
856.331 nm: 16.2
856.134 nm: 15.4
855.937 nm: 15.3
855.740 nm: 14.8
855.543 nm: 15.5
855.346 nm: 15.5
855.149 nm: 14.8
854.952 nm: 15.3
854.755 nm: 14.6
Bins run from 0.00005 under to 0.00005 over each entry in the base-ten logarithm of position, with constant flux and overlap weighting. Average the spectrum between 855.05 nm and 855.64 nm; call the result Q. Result 15.3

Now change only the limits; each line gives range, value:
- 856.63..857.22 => 15.1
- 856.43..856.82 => 15.3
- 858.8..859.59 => 15.8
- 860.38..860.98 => 15.4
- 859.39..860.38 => 15.3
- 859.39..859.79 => 15.6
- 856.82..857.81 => 15.3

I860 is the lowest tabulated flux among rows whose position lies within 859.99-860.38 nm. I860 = 15.2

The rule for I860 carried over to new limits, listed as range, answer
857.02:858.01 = 15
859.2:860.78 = 14.6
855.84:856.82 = 15.1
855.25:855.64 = 15.5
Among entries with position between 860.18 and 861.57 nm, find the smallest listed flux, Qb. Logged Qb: 14.8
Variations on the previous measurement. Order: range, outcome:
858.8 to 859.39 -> 15.3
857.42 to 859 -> 14.3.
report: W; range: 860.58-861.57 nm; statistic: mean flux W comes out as 15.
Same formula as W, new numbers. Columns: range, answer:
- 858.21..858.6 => 15.8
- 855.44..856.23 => 15.3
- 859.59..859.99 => 14.8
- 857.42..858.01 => 15.5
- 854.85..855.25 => 15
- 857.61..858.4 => 15.3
